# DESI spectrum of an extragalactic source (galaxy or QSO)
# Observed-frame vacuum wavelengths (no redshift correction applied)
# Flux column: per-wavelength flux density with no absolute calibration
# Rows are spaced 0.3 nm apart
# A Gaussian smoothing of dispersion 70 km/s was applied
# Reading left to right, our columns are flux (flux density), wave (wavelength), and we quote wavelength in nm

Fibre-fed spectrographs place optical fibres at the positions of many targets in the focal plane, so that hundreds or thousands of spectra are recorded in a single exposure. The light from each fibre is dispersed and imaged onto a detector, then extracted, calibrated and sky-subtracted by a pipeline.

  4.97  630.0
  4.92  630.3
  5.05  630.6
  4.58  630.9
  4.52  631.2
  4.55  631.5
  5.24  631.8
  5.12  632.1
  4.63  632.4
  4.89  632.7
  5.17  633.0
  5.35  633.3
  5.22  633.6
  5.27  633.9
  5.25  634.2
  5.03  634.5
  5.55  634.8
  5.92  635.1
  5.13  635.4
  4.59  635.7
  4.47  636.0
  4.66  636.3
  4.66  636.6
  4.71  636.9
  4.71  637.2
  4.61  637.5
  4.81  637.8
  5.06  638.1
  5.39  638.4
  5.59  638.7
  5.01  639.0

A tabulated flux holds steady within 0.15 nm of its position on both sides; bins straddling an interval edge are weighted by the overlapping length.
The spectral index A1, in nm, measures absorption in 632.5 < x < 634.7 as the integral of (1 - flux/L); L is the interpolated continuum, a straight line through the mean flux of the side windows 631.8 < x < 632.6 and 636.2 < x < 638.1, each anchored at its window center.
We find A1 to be -0.13 nm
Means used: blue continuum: 4.94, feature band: 5.17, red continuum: 4.72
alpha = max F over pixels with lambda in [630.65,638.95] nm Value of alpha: 5.92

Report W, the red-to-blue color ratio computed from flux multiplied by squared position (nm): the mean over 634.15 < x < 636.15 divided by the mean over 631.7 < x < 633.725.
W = 1.02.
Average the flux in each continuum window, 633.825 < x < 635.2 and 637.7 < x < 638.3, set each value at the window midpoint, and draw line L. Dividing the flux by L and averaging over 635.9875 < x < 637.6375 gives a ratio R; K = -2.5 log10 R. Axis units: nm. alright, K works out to 0.105 mag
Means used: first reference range 5.39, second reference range 4.98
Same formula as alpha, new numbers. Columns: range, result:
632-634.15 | 5.35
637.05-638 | 4.81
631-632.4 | 5.24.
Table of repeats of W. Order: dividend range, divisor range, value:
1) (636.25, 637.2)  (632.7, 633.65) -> 0.91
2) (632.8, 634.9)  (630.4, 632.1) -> 1.10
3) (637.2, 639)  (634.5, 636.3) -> 1.00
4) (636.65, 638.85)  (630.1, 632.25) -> 1.04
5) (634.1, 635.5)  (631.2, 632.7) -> 1.12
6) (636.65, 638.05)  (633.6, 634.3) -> 0.91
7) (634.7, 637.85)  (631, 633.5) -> 1.00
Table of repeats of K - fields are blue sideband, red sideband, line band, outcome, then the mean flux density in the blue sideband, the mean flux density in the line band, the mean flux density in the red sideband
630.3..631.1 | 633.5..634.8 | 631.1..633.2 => 0.02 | 4.82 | 4.89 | 5.23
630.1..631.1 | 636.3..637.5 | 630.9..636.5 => -0.06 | 4.84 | 5.02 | 4.68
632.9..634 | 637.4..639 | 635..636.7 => 0.06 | 5.26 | 4.88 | 5.1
